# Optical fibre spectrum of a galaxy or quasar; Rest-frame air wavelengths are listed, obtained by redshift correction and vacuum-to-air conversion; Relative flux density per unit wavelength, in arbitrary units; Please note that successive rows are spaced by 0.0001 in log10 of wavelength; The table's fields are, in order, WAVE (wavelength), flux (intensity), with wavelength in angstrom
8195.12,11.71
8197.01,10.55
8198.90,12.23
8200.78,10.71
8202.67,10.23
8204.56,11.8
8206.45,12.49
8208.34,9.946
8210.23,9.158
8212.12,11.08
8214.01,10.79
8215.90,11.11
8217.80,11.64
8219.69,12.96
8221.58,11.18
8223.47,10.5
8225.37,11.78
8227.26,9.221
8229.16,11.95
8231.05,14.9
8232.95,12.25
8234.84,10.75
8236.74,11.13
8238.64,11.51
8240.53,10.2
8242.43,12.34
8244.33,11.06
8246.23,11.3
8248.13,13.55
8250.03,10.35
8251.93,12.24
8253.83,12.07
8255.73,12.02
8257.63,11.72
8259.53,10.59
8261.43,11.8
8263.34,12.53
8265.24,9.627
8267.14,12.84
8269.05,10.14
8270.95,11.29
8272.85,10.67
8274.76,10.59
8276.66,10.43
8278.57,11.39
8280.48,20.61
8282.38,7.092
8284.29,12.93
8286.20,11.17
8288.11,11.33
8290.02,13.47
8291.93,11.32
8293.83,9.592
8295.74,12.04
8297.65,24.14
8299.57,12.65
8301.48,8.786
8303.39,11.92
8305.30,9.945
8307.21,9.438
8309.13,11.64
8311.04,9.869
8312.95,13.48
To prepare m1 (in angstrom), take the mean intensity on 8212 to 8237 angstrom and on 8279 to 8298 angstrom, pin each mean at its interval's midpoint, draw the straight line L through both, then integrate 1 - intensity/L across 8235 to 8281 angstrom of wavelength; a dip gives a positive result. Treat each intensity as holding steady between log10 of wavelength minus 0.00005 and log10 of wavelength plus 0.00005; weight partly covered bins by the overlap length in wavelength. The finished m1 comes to 2.4 angstrom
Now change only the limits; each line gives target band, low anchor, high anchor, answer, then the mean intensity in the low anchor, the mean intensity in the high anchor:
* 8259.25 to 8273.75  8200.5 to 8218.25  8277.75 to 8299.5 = 1.5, 10.9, 13.2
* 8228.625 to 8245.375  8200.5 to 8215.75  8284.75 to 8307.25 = -0.7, 10.8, 12.3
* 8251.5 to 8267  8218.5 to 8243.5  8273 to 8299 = 0.7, 11.6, 12.7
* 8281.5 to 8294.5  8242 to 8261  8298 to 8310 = 0.5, 11.7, 11.4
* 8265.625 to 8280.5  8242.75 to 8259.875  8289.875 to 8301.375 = 1.2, 11.7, 13.5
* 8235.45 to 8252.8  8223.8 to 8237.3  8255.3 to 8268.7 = 0.1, 11.7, 11.5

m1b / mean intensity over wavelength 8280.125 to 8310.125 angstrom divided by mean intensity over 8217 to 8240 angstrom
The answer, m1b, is 1.1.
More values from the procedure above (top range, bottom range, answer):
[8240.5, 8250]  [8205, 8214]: 1.09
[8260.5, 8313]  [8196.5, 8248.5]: 1.04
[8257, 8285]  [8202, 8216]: 1.07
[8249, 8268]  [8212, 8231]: 1.02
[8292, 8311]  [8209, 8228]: 1.10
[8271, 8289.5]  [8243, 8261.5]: 1.01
